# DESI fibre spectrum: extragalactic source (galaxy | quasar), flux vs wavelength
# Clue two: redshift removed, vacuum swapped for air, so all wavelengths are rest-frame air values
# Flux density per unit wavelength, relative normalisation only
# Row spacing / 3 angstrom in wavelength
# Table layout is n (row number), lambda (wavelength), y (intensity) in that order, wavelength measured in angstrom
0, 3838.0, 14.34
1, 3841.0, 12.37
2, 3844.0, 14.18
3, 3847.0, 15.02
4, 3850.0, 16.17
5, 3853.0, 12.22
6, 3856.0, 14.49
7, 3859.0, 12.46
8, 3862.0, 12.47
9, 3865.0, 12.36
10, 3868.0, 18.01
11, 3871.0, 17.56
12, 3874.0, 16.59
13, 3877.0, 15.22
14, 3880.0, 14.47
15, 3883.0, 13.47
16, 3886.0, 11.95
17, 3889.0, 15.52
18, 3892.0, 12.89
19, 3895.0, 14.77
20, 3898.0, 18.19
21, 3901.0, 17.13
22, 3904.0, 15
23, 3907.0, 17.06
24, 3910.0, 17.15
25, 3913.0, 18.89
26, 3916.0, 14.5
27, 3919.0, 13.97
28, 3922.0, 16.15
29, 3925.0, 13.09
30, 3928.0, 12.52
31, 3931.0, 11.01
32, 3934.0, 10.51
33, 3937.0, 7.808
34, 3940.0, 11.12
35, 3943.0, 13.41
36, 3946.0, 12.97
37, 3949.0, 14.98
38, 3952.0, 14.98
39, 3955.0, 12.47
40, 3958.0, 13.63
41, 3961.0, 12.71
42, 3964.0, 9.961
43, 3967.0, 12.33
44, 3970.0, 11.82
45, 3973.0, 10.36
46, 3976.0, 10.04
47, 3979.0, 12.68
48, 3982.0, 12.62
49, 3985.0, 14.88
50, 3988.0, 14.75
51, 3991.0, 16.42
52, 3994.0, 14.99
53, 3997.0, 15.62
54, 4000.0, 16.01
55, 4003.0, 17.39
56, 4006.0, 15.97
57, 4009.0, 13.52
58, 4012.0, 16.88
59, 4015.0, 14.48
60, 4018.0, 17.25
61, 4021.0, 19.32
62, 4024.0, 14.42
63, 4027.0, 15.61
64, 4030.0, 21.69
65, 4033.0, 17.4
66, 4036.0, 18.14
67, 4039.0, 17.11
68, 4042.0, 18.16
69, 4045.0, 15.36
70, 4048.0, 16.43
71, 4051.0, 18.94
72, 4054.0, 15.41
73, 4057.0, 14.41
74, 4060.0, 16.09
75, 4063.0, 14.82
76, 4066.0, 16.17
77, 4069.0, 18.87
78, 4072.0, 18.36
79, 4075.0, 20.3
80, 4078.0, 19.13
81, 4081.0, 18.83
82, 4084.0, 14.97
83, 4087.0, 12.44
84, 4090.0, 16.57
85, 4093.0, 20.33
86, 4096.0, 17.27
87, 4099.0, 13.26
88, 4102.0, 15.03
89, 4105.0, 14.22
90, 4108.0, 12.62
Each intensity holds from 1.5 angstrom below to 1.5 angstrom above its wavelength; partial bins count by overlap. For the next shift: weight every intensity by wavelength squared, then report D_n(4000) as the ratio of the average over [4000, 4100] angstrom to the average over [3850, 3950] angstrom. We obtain 1.27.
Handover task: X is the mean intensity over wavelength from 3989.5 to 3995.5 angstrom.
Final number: 15.7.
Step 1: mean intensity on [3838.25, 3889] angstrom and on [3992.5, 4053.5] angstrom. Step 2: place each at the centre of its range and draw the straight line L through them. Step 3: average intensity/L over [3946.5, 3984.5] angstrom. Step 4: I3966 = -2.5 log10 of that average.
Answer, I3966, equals 0.26 mag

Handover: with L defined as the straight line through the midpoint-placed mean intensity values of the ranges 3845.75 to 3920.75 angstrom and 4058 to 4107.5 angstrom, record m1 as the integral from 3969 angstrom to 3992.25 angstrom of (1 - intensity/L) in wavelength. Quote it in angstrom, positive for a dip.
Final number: 4.2 angstrom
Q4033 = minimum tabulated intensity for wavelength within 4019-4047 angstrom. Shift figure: 14.42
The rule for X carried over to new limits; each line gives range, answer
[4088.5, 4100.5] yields 16.9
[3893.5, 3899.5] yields 16.5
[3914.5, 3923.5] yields 14.9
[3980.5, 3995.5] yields 14.7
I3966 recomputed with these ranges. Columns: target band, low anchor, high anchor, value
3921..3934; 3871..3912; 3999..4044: 0.235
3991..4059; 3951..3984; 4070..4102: -0.144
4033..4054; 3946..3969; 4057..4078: -0.054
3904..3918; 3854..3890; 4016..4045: -0.092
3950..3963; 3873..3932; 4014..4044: 0.195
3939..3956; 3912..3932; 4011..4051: 0.118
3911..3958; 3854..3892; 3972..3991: 0.025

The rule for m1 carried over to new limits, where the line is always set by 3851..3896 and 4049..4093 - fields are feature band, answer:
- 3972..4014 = 3.8 angstrom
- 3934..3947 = 3.5 angstrom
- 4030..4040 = -1.1 angstrom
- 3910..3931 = 0.3 angstrom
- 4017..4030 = -0.7 angstrom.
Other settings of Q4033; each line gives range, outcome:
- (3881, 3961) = 7.808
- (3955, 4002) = 9.961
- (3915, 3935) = 10.51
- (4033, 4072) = 14.41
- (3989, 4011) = 13.52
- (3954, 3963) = 12.47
